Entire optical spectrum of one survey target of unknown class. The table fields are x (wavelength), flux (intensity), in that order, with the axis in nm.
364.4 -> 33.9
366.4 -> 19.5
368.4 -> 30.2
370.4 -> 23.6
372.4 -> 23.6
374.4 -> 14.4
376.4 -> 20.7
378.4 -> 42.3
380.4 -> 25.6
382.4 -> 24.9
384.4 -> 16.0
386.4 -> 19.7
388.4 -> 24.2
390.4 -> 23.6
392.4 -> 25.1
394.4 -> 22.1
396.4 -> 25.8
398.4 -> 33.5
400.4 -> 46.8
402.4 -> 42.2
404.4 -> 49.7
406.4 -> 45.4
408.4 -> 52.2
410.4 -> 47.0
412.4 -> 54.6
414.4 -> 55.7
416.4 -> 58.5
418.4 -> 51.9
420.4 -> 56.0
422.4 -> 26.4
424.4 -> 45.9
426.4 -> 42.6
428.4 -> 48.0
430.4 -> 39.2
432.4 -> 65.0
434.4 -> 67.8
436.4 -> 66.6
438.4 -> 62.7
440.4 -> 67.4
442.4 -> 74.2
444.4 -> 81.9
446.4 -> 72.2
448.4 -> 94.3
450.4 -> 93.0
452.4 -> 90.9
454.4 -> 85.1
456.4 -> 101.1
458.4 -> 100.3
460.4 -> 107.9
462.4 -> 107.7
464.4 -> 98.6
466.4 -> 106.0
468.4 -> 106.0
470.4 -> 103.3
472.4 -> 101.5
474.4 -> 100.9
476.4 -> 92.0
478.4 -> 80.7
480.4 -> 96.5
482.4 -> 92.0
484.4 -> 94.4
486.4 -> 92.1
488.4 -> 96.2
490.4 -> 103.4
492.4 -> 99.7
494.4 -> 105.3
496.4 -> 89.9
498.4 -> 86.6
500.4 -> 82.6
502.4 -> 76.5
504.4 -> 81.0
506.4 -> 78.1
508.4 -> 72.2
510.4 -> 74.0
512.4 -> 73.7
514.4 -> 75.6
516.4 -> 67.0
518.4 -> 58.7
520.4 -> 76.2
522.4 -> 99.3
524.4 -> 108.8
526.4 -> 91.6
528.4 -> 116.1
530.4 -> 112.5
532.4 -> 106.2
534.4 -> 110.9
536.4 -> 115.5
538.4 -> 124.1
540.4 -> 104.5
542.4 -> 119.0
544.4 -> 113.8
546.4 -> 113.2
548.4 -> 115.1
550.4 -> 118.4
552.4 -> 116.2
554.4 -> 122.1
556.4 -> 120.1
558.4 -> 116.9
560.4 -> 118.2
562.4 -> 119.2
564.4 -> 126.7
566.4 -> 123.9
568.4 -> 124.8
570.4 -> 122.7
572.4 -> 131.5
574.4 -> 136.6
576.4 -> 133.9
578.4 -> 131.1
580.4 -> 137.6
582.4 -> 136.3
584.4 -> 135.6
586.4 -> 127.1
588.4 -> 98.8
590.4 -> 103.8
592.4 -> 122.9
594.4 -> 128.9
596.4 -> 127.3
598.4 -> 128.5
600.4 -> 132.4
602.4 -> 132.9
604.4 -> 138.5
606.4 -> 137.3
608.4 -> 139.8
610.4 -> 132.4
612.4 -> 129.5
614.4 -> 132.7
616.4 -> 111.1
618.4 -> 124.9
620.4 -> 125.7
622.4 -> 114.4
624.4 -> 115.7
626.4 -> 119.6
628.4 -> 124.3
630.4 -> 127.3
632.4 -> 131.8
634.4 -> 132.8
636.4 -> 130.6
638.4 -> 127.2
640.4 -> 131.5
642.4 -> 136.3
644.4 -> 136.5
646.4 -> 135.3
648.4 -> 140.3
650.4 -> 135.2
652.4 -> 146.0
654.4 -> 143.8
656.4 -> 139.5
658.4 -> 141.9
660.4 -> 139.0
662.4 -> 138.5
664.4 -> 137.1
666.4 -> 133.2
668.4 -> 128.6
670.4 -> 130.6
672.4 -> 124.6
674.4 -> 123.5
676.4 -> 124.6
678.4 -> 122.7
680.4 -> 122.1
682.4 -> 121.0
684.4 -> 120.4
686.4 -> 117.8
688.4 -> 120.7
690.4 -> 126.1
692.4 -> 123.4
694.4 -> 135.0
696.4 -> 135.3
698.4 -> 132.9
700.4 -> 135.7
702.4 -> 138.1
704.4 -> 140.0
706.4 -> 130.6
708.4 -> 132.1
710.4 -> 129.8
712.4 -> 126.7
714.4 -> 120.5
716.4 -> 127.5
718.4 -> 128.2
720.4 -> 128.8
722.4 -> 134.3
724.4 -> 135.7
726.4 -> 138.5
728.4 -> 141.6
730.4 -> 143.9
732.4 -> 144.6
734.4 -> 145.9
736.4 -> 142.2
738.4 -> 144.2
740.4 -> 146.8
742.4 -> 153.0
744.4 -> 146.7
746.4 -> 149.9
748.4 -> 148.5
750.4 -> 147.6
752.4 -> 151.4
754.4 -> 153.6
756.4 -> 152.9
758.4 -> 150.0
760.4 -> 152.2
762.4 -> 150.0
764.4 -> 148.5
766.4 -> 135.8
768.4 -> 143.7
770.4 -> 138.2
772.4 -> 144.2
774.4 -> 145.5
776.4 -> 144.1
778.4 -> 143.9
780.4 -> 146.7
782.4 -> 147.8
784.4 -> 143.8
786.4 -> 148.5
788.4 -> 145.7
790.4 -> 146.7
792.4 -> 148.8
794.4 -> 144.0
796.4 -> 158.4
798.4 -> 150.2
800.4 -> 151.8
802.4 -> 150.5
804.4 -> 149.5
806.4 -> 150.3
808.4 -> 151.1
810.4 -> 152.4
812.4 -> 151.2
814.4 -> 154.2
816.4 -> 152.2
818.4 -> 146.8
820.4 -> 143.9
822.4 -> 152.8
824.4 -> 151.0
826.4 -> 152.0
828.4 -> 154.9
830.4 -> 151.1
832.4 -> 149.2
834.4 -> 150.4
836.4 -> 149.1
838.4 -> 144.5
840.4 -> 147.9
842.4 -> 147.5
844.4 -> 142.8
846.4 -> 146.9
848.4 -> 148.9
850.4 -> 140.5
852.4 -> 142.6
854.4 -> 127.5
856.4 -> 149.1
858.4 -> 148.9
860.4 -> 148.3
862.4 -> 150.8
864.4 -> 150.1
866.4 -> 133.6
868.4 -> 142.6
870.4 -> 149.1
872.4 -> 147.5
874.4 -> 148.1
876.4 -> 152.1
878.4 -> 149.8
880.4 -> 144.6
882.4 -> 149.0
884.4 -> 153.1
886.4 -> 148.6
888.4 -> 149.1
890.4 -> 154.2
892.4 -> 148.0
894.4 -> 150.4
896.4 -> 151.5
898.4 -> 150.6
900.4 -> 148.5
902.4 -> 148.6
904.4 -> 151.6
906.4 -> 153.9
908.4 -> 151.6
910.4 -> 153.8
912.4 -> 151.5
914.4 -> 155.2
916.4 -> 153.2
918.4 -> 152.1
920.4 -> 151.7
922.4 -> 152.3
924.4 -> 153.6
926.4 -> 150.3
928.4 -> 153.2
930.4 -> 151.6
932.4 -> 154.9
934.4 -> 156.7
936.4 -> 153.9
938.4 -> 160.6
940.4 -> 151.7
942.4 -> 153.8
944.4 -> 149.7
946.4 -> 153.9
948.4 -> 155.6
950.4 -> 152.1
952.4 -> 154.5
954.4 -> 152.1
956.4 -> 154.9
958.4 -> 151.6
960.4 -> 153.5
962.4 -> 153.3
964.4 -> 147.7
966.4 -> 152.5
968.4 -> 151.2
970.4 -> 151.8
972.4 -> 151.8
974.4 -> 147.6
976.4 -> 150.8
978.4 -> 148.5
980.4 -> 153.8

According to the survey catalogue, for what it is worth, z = 0.00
